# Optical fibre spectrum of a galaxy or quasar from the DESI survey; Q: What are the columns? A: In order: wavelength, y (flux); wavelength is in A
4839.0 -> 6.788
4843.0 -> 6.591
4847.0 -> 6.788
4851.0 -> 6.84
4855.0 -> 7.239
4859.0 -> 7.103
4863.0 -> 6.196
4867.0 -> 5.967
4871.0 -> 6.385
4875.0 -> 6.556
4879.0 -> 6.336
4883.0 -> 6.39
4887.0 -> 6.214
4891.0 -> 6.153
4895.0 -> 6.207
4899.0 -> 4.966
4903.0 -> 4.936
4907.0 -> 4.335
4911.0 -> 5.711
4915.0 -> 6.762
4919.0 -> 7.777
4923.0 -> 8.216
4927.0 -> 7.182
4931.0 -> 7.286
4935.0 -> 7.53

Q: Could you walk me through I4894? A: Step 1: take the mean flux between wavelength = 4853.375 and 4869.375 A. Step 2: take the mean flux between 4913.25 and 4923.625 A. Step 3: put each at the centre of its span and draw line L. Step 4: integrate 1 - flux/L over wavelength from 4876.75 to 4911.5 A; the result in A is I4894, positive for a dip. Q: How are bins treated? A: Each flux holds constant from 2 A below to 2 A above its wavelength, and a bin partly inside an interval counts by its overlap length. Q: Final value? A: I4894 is 6.9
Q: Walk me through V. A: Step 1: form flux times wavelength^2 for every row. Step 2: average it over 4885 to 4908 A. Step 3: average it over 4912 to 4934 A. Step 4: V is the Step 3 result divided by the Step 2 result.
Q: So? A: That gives 1.35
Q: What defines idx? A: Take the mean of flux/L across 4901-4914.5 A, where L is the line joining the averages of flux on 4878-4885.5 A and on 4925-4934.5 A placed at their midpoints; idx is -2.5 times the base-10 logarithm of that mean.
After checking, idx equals 0.30 mag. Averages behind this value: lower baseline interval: 6.36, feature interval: 5.19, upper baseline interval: 7.28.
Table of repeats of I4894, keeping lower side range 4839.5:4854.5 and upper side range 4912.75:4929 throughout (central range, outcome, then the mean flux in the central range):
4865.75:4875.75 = 1.02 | 6.3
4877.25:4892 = 1.76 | 6.28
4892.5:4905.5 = 3.40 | 5.36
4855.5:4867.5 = 0.59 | 6.58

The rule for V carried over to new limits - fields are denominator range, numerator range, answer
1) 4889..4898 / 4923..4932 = 1.25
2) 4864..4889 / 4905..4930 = 1.08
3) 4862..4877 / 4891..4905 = 0.88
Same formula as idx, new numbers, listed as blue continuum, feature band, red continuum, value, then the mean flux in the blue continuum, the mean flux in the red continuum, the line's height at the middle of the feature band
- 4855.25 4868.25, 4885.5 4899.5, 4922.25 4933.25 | 0.17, 6.56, 7.49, 6.99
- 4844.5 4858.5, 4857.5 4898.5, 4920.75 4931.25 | 0.14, 6.96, 7.61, 7.19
